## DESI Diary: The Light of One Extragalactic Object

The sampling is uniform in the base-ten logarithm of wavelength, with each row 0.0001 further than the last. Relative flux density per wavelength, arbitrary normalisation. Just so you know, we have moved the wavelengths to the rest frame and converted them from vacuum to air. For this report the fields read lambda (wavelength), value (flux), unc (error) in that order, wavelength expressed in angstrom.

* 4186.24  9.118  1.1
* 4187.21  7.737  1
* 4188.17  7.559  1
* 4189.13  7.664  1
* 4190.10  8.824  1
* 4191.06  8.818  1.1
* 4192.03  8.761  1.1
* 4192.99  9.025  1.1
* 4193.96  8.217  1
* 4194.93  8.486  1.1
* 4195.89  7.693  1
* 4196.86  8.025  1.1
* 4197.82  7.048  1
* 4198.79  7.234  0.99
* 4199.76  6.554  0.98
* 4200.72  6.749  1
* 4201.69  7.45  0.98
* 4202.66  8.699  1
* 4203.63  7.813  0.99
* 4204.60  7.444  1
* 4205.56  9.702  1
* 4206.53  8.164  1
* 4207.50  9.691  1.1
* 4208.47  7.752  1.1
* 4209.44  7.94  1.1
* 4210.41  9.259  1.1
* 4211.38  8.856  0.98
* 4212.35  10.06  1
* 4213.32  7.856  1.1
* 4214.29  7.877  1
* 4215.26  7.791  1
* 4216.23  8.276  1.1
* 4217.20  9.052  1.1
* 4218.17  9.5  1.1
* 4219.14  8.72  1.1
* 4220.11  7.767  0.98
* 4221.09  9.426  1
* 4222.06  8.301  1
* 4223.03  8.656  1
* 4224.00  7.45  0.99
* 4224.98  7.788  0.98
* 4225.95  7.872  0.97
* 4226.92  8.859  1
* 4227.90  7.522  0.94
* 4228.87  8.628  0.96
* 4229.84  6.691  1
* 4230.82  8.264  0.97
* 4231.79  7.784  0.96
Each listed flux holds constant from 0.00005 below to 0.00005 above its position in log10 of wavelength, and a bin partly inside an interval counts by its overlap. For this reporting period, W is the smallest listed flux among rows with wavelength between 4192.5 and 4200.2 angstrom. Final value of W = 6.554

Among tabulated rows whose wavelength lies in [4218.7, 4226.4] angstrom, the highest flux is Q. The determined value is 9.426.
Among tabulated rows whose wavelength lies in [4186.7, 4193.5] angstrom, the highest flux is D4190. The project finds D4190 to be 9.025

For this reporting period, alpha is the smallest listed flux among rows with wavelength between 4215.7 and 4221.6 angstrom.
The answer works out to 7.767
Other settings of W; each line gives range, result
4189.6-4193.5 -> 8.761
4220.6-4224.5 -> 7.45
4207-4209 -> 7.752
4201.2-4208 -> 7.444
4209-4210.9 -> 7.94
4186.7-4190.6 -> 7.559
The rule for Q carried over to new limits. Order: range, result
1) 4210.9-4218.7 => 10.06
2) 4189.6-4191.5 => 8.824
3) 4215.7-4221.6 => 9.5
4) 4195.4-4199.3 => 8.025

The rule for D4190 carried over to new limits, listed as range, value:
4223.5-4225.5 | 7.788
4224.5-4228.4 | 8.859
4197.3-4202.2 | 7.45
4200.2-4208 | 9.702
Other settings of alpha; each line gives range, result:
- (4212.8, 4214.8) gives 7.856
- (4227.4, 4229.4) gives 7.522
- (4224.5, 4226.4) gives 7.788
